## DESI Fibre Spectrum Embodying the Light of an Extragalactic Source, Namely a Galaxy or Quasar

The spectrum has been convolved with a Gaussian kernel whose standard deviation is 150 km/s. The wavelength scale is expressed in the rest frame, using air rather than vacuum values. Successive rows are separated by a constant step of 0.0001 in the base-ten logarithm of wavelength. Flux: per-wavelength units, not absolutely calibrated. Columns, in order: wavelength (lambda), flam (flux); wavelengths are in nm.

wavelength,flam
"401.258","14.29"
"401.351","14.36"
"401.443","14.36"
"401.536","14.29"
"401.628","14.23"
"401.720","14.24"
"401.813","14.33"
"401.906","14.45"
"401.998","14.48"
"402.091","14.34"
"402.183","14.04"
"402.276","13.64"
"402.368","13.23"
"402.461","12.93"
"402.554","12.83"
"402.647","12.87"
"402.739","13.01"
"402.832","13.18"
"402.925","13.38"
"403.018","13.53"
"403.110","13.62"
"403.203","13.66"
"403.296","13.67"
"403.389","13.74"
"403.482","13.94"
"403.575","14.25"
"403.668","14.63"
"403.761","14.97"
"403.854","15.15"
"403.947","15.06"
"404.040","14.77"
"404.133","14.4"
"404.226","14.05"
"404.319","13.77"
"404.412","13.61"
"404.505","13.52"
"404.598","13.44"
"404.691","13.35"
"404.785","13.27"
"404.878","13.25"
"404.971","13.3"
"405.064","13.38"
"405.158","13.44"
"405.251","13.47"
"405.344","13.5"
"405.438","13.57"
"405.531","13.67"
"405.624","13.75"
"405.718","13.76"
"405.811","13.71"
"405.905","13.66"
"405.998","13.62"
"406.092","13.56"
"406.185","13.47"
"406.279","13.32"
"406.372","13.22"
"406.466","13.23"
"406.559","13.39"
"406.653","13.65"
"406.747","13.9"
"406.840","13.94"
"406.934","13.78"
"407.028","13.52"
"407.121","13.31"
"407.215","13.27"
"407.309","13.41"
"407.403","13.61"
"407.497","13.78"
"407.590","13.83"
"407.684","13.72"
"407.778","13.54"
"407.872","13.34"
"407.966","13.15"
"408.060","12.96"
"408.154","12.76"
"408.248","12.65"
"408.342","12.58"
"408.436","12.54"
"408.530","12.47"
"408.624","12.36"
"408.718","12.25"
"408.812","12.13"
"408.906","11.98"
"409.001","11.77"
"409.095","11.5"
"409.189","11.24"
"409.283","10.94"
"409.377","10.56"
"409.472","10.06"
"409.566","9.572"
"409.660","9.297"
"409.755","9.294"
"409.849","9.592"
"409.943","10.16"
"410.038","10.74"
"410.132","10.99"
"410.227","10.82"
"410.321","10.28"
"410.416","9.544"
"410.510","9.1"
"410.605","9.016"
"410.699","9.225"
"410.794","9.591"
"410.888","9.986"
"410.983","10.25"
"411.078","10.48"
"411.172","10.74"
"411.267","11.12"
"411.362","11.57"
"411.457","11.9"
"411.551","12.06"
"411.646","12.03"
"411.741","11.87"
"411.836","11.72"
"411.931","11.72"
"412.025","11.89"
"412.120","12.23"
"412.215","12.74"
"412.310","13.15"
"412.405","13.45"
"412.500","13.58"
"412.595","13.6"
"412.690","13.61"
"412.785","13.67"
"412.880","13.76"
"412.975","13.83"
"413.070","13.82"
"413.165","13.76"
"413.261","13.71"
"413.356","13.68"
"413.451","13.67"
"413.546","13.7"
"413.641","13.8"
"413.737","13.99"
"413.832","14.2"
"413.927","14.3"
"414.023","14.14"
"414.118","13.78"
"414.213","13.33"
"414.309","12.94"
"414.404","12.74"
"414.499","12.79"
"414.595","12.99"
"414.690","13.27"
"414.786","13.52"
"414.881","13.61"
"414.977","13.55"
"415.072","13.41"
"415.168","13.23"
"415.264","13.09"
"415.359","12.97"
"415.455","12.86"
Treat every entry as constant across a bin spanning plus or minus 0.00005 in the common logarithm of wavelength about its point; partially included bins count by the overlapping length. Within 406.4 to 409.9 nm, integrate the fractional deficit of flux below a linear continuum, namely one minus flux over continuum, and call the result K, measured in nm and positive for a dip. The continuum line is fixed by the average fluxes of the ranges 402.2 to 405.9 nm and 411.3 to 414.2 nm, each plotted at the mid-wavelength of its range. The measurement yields 0.27 nm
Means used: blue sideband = 13.7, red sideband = 13.2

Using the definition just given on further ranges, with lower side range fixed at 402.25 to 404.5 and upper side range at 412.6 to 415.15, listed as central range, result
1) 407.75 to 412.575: 0.81 nm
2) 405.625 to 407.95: 0.03 nm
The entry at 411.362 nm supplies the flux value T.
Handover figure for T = 11.57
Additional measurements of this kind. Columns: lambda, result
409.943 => 10.16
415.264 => 13.09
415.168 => 13.23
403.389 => 13.74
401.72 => 14.24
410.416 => 9.544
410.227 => 10.82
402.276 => 13.64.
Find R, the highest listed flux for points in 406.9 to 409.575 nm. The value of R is 13.83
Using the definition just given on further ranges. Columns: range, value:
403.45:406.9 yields 15.15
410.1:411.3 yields 11.12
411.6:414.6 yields 14.3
